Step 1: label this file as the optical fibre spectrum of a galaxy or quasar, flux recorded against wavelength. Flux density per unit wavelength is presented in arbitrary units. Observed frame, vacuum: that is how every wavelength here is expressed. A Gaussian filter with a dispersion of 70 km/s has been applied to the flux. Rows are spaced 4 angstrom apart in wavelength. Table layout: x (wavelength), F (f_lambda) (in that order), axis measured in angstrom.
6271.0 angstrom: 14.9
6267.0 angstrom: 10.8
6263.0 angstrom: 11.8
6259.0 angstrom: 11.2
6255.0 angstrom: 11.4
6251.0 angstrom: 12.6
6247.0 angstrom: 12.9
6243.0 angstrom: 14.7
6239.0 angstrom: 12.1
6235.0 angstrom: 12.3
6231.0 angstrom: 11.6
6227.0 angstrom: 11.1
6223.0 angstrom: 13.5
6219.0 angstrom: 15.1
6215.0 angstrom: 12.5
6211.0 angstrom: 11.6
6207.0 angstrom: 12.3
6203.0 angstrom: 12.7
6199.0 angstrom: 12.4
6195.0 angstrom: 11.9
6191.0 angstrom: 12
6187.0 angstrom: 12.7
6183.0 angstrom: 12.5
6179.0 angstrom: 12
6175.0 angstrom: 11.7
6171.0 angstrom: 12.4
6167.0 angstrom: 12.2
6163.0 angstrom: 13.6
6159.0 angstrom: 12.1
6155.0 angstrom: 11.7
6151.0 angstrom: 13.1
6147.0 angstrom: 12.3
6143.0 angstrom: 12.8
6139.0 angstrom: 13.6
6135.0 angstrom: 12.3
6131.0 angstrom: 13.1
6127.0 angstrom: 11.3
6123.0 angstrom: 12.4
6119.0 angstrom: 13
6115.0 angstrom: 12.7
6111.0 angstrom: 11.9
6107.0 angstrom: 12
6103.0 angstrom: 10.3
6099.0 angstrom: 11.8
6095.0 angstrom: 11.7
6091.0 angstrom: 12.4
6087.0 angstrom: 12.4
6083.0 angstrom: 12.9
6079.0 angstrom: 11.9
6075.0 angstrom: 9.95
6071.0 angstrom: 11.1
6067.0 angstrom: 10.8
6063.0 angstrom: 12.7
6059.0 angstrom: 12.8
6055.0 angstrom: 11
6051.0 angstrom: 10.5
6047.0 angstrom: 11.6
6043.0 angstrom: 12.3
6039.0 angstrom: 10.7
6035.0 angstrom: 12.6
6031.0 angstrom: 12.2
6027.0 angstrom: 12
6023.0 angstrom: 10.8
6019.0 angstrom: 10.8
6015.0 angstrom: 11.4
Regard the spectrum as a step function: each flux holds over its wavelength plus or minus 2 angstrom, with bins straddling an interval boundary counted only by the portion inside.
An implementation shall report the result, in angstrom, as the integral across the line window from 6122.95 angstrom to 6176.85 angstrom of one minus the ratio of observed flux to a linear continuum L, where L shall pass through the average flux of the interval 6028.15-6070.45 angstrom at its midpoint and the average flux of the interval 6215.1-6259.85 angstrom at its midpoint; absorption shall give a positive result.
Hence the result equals -1.2 angstrom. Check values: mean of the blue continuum 11.7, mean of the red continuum 12.6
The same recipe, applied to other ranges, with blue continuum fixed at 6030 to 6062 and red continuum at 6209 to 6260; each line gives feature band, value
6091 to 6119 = 0.3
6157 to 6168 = -0.4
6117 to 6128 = -0.2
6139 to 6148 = -0.5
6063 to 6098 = 0.5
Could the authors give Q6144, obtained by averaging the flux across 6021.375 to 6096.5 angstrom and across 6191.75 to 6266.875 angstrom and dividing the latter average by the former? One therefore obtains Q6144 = 1.06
